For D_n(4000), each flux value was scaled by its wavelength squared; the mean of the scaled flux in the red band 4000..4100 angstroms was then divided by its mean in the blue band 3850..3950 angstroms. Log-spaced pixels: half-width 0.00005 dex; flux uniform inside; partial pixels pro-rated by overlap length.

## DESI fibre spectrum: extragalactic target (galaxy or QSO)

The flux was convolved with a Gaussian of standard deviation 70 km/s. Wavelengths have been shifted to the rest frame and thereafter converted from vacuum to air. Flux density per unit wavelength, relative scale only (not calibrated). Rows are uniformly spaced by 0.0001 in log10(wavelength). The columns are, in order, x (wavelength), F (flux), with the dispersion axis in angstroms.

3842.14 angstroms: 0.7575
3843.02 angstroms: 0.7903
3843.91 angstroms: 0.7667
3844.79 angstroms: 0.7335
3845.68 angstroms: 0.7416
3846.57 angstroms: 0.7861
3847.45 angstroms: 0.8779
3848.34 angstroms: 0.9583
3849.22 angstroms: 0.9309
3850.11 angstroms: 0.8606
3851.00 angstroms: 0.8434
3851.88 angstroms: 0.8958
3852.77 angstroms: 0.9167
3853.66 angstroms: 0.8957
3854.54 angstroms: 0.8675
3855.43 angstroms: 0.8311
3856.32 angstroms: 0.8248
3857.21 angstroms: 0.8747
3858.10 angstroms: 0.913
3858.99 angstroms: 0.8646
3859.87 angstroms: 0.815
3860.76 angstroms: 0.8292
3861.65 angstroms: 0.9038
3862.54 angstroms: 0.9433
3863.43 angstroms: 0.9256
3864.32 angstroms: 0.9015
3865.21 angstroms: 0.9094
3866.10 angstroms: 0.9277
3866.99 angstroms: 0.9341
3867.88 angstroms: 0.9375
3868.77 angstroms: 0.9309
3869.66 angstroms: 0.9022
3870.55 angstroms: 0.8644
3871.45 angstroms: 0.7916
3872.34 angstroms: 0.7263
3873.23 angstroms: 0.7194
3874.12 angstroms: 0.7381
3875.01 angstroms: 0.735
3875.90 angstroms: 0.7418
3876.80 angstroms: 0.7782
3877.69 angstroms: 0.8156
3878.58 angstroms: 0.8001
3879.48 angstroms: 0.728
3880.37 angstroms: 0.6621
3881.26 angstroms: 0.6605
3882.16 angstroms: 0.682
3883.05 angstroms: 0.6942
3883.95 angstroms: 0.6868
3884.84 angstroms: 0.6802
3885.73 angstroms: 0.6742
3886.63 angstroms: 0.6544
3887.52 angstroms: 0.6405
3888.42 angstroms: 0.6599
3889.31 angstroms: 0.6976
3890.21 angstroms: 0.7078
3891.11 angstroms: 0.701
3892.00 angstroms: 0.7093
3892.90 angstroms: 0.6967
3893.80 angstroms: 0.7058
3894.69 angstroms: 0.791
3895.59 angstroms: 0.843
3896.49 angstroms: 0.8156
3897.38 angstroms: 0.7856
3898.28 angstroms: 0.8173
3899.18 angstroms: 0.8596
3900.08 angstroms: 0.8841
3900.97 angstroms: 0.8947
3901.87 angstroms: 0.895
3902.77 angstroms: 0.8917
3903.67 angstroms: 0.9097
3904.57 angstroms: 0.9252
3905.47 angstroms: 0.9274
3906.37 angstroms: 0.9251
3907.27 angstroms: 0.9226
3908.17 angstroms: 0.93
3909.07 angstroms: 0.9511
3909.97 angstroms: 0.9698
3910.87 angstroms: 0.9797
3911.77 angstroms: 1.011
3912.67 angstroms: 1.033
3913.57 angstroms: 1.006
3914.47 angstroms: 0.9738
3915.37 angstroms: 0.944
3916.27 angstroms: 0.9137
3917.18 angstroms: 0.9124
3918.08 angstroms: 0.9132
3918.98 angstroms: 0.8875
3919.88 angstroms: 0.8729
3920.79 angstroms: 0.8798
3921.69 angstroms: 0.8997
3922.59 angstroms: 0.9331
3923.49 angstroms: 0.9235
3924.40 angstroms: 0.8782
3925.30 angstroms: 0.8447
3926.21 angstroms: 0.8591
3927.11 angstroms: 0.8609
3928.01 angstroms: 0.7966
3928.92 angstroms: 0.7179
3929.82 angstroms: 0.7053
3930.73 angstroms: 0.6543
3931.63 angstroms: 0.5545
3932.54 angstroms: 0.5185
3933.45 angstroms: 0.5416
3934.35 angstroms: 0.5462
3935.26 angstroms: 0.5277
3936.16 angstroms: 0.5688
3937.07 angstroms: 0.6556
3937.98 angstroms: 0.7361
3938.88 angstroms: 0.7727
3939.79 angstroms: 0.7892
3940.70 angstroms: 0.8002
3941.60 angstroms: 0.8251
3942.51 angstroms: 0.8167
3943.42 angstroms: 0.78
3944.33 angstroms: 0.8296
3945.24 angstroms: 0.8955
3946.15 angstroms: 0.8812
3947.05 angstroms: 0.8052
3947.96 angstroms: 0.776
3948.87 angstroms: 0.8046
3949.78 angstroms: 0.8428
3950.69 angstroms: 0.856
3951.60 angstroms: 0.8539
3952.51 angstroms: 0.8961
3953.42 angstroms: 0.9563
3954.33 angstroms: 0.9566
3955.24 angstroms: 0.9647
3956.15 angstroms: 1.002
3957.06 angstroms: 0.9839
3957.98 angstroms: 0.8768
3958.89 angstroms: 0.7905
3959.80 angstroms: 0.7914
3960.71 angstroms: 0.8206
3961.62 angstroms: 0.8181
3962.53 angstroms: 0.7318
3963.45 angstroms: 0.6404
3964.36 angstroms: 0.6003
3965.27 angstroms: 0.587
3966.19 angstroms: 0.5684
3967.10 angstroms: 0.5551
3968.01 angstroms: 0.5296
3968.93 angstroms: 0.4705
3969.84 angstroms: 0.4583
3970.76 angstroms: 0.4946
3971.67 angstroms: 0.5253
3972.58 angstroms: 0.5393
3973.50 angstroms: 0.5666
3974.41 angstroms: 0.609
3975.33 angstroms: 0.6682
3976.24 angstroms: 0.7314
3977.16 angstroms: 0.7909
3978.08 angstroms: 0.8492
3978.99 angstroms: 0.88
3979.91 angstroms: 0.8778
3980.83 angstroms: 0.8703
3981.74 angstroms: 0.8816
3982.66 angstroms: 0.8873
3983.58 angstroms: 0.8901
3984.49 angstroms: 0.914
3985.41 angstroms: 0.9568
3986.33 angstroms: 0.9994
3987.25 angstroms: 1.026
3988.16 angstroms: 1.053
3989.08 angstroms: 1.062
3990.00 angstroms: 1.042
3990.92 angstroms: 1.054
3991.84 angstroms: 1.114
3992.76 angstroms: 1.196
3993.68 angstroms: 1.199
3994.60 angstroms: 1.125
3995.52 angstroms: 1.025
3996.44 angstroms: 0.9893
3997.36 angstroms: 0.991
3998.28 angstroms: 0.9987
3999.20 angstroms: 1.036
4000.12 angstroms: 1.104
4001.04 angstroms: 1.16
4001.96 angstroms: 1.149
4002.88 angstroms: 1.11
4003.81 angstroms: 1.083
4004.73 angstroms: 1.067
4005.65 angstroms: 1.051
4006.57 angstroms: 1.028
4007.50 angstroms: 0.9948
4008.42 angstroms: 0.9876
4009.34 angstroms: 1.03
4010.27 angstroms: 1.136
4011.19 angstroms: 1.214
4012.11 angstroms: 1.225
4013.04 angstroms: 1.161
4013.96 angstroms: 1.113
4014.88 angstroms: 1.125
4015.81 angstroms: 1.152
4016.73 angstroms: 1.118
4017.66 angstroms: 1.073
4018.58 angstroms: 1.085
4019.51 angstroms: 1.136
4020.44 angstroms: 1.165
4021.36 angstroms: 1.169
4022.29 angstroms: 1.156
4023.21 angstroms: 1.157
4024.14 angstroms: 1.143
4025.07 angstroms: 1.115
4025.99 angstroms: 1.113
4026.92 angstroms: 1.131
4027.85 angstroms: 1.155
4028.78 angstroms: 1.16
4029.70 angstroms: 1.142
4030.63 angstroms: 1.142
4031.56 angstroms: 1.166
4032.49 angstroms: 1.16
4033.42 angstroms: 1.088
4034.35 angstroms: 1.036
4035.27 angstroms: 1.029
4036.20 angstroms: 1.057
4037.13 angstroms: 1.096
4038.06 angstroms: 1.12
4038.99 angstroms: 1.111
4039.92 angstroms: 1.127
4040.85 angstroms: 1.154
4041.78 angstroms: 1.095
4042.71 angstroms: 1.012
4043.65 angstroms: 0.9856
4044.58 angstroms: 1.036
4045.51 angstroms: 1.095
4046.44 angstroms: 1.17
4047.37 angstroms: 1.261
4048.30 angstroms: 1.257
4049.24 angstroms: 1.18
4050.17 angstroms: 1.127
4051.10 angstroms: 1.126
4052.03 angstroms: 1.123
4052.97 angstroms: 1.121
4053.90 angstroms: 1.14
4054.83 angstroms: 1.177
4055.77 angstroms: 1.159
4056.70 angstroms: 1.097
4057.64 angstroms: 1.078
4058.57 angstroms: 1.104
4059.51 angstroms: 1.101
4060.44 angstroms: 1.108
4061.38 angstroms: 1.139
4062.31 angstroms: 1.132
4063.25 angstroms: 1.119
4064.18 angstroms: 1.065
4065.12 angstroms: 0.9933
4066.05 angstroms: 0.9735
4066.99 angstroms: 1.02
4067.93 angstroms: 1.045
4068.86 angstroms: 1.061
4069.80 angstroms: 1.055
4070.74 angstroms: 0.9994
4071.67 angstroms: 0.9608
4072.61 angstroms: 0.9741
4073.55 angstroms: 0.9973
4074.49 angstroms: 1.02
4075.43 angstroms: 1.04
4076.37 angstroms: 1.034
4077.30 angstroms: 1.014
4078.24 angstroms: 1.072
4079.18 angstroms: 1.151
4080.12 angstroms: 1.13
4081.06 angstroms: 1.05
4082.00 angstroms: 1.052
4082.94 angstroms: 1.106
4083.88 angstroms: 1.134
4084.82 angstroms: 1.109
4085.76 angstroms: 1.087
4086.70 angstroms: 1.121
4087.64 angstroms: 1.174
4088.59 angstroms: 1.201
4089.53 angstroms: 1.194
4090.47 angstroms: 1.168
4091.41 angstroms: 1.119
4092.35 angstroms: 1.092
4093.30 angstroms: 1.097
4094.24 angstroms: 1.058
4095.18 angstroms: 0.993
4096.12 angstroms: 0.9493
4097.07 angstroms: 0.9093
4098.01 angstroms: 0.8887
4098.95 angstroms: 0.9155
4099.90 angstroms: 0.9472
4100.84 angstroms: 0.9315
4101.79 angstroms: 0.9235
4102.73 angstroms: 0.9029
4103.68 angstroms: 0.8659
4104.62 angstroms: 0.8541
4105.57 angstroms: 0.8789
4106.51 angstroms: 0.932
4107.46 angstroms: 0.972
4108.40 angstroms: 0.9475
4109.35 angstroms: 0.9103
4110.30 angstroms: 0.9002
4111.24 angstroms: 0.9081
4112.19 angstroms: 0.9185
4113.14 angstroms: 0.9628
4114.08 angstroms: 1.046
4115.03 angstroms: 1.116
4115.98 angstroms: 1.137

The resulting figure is 1.4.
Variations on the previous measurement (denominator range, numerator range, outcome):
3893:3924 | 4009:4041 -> 1.33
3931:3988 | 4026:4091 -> 1.52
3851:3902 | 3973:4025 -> 1.36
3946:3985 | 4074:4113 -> 1.42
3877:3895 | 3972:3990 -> 1.27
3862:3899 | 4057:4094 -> 1.54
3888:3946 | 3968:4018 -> 1.22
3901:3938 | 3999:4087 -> 1.40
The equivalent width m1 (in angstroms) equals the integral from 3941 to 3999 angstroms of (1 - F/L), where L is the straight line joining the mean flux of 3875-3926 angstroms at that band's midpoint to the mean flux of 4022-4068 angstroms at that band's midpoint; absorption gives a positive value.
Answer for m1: 7.7 angstroms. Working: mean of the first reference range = 0.83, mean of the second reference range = 1.11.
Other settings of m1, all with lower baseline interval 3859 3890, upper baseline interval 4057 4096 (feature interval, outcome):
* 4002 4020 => -2.2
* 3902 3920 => -2.2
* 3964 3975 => 4.5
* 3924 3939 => 3.1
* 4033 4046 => -0.7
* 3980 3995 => -1.0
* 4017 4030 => -1.8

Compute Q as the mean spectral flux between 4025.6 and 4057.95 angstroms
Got 1.12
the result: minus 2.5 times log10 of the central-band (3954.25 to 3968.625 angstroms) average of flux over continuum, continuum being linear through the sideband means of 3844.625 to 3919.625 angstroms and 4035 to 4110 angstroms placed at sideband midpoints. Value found 0.22 mag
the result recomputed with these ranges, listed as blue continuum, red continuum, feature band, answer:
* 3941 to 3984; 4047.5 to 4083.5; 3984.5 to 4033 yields -0.207 mag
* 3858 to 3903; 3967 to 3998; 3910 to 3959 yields -0.010 mag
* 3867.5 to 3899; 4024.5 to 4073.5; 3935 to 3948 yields 0.139 mag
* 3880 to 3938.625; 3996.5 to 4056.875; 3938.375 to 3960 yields 0.061 mag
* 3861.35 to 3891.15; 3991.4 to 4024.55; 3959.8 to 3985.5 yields 0.404 mag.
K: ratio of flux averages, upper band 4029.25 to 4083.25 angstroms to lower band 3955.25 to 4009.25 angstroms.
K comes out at 1.2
